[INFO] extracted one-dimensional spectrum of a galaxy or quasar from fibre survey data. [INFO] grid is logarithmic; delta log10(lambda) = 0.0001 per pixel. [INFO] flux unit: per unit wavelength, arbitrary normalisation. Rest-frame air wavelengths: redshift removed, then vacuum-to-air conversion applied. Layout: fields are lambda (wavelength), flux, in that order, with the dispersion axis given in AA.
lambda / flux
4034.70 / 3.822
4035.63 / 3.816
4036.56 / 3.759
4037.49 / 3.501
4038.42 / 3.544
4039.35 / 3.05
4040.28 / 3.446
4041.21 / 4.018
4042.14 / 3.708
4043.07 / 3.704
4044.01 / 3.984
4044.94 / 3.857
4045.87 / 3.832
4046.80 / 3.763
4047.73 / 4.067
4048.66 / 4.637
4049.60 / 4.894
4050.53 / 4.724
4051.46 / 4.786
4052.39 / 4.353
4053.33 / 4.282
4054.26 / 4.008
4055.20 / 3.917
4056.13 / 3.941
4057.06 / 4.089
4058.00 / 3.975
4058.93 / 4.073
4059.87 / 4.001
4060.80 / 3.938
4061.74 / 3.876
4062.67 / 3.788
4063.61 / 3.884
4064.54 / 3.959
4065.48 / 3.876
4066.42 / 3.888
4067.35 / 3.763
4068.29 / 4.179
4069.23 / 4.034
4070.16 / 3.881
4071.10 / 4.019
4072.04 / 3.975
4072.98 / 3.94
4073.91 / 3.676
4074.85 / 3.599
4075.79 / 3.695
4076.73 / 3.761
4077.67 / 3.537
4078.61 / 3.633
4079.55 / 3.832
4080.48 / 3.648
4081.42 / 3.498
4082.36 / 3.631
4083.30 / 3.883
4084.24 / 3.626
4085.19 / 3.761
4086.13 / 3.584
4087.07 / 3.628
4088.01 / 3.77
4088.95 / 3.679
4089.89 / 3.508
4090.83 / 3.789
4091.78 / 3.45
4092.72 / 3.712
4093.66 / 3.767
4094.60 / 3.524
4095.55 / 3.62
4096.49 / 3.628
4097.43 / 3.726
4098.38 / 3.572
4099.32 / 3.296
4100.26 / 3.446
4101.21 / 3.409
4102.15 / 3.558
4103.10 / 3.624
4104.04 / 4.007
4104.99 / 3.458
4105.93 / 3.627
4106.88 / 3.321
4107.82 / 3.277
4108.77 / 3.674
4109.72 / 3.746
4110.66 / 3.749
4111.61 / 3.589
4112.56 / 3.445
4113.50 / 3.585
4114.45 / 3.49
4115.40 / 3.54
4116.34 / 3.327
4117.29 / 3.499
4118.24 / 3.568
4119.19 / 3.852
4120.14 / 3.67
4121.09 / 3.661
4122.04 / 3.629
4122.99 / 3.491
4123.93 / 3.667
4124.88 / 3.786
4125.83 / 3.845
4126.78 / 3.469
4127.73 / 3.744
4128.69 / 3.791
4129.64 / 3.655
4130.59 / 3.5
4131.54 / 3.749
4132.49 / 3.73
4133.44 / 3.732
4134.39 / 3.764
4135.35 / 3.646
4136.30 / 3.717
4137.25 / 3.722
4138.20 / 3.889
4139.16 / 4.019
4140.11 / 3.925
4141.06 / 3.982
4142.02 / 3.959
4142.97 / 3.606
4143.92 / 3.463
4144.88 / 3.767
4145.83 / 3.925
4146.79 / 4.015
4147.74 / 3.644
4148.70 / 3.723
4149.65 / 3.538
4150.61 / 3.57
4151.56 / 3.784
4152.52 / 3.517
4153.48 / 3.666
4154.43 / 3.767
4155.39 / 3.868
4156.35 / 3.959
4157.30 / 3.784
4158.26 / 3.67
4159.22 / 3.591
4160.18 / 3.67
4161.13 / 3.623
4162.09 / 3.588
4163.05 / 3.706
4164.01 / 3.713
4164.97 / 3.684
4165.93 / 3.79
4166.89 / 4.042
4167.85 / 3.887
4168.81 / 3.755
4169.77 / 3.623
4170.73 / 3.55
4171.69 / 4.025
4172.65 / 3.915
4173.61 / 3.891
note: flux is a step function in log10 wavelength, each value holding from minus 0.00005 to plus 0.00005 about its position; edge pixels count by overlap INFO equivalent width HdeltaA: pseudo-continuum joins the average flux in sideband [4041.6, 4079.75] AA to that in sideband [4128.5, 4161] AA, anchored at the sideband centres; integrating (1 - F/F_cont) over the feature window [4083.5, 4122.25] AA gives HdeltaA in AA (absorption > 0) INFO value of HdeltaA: 2.7 AA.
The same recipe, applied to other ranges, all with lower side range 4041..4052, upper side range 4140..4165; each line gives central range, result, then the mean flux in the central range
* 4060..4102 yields 3.2 AA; 3.73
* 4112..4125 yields 1.0 AA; 3.58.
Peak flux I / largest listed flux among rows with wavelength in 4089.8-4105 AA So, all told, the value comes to 4.007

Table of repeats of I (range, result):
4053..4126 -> 4.282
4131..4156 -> 4.019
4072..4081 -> 3.975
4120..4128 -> 3.845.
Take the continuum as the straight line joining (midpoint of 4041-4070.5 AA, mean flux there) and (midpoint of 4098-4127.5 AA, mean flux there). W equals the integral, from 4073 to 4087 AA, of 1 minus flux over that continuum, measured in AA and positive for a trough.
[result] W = 0.64 AA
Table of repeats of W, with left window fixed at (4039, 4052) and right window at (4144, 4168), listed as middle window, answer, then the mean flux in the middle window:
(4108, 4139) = 1.4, 3.65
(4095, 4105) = 0.8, 3.58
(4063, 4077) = 0.4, 3.87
